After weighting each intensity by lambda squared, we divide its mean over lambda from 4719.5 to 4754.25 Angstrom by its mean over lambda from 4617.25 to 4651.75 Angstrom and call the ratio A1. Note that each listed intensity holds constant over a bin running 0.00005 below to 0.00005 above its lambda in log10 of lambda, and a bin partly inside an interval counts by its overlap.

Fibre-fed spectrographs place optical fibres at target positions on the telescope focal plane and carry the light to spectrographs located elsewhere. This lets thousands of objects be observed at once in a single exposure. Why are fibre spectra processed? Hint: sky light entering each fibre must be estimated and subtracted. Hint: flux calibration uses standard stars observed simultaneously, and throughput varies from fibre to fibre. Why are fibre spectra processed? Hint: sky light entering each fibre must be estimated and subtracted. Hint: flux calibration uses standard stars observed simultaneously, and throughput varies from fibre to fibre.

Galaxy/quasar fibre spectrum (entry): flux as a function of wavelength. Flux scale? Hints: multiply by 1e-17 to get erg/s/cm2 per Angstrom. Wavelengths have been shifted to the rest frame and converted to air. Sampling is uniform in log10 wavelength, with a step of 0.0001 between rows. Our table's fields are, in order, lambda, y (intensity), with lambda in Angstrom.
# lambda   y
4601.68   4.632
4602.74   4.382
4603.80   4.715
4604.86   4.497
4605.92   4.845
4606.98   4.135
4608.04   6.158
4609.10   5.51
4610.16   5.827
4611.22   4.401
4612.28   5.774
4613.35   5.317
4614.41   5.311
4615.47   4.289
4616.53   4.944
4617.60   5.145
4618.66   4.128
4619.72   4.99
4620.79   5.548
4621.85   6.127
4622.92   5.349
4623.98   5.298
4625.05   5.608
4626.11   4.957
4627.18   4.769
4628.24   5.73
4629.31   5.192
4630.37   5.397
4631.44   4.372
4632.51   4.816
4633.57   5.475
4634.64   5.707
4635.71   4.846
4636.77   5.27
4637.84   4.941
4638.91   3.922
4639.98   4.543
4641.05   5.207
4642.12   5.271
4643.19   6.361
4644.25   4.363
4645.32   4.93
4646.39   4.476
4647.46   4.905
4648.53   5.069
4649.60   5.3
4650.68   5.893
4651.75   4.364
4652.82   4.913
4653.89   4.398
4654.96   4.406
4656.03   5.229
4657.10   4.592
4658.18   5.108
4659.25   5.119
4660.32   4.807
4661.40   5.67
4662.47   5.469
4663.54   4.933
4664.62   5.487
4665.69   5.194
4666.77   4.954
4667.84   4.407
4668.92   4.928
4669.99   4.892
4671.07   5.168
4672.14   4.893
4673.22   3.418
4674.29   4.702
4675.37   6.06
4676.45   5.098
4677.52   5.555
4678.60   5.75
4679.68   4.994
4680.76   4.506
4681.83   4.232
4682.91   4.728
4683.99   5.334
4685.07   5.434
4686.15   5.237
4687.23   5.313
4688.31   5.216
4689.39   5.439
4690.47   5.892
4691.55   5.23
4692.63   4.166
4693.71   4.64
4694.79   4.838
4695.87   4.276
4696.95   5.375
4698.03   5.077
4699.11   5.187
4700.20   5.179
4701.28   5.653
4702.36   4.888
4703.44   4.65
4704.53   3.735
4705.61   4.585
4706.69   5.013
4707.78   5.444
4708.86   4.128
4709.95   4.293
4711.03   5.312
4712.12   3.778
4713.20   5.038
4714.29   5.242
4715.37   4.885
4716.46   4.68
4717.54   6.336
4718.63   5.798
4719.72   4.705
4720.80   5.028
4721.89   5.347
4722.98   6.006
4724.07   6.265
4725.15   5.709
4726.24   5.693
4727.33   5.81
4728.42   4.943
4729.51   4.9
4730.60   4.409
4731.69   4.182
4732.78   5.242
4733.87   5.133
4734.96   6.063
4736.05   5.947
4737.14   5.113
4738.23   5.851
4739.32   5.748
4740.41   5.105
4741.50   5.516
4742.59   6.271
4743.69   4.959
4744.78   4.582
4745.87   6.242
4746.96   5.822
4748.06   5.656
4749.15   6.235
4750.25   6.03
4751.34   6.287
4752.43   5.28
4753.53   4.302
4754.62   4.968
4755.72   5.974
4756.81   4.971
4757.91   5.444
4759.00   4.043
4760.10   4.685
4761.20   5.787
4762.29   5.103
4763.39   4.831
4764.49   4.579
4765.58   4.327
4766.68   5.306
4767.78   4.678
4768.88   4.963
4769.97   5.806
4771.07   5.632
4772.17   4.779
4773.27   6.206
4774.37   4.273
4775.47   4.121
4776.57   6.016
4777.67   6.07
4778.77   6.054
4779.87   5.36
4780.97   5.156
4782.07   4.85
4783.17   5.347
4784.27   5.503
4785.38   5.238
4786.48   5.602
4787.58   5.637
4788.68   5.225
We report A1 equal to 1.1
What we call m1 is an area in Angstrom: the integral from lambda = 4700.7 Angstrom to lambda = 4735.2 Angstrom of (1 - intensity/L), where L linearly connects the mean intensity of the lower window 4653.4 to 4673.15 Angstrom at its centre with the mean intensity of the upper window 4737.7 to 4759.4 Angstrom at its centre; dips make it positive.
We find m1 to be 1.3 Angstrom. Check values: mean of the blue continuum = 4.94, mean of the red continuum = 5.47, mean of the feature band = 5.08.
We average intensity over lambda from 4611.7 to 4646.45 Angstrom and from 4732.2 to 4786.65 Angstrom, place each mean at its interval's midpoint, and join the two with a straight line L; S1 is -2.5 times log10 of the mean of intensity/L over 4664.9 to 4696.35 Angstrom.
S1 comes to 0.045 mag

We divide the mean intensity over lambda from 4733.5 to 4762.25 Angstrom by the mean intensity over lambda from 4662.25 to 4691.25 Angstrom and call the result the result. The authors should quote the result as 1.07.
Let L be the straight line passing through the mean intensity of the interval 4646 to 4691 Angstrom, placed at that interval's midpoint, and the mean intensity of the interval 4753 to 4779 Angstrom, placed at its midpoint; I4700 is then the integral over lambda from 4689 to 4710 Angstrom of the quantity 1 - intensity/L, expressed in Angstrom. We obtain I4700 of 0.7 Angstrom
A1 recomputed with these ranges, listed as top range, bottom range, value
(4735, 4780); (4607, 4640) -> 1.10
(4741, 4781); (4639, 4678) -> 1.11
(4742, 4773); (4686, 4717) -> 1.10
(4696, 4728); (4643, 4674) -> 1.06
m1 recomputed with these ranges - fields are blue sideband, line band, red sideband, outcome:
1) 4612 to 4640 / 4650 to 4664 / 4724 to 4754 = 0.6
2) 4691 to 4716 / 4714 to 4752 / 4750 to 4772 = -3.8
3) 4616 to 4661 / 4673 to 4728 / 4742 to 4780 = 0.9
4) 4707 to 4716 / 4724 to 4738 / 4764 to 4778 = -1.2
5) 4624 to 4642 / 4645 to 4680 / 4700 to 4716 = -0.4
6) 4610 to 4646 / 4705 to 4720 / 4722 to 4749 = 1.3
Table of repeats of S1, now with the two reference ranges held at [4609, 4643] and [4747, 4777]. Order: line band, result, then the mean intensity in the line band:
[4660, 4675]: 0.05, 4.94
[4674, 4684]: 0.01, 5.09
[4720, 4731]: -0.05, 5.41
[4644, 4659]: 0.06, 4.87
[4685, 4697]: 0.02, 5.06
